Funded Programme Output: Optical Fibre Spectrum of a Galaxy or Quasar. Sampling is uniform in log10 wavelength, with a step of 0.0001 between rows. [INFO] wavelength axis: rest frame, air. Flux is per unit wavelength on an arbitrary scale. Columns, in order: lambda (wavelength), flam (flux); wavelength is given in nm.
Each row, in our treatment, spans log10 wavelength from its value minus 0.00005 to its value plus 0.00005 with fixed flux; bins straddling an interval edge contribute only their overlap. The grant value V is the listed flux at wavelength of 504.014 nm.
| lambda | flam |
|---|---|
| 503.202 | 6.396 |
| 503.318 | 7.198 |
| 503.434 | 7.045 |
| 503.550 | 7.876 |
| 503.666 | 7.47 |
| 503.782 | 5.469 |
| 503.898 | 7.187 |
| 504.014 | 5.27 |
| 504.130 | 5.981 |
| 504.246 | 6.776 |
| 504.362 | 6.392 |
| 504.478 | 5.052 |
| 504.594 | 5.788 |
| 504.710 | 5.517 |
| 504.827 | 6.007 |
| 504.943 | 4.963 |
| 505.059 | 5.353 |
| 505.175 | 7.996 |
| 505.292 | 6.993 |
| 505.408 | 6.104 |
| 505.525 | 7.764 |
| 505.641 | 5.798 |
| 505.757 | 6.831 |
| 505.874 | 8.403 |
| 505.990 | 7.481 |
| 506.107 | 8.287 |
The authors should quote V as 5.27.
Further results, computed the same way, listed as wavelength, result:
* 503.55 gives 7.876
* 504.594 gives 5.788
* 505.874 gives 8.403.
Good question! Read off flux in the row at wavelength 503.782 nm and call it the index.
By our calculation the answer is 5.469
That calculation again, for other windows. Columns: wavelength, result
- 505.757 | 6.831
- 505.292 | 6.993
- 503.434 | 7.045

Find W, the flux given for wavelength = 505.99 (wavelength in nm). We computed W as 7.481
